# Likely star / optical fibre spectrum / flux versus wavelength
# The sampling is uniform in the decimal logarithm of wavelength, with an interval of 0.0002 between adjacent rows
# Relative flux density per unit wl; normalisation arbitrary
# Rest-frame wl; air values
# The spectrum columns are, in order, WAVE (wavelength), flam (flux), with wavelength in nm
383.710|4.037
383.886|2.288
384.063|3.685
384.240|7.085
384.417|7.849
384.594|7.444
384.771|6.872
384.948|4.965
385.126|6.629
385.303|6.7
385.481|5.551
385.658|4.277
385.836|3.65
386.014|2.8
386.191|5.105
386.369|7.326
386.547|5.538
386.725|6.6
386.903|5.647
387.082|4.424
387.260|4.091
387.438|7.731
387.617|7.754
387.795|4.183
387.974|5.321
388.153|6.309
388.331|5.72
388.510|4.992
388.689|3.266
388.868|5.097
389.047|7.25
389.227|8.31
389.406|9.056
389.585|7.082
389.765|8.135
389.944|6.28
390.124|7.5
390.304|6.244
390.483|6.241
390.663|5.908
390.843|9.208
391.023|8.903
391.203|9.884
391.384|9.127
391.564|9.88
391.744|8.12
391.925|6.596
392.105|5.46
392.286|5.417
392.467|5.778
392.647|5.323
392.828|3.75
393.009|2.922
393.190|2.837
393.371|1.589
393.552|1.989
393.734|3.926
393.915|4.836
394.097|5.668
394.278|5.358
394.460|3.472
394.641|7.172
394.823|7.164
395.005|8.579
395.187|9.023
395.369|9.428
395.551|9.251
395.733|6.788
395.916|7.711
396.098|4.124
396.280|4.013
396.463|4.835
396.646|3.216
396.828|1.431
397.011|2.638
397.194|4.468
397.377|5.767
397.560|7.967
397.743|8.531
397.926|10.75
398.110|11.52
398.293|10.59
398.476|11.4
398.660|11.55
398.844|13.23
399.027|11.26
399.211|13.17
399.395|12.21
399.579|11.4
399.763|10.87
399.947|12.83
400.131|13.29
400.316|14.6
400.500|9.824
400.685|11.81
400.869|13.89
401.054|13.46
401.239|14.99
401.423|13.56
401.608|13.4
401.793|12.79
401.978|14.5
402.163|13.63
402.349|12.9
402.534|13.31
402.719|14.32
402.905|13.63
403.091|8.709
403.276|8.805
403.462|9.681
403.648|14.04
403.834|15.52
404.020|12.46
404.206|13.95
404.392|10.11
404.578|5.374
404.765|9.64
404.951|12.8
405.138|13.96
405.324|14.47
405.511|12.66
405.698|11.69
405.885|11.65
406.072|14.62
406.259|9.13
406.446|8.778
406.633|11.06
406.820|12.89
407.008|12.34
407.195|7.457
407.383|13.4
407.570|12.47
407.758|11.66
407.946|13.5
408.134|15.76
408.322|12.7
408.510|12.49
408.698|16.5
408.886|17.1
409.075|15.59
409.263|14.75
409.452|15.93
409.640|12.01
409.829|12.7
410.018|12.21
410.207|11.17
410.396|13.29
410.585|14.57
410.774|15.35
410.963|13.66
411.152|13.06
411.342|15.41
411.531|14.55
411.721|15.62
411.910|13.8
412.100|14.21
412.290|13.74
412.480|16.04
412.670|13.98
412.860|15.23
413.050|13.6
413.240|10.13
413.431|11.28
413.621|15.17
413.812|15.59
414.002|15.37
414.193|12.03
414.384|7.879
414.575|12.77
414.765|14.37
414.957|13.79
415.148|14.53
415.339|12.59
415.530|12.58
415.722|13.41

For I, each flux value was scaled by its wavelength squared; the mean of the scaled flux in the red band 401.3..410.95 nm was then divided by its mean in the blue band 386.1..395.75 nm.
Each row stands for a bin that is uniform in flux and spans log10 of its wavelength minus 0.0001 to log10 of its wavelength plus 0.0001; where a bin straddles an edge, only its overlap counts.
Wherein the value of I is 2.2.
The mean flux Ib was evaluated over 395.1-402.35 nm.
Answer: 10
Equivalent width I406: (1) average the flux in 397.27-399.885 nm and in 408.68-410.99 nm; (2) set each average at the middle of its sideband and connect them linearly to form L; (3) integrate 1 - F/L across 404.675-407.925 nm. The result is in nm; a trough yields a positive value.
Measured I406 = 0.30 nm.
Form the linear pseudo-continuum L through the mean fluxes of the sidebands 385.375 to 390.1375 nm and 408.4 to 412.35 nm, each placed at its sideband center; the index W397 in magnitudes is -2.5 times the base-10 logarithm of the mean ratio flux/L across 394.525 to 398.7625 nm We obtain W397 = 0.25 mag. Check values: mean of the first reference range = 5.87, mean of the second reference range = 14.2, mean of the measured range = 7.29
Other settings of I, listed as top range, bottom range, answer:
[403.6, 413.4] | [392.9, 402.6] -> 1.54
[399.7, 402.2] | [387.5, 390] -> 2.20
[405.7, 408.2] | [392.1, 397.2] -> 2.46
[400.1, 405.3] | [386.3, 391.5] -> 2.00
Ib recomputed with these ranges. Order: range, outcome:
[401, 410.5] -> 12.7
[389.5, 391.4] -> 7.63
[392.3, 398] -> 5.48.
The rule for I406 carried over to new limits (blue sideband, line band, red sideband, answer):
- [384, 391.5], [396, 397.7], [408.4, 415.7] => 0.883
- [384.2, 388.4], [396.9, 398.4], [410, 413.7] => 0.268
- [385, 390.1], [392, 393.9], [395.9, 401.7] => 0.930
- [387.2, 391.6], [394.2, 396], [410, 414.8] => 0.250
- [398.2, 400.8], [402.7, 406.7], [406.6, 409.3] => 0.370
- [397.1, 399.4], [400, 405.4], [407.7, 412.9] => -0.452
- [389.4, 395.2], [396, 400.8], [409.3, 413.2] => -0.141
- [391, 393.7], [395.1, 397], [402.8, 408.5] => 0.383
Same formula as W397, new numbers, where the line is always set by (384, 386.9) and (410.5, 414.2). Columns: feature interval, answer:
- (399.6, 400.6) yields -0.18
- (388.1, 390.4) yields 0.07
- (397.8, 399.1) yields -0.16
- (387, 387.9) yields 0.14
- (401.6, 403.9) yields -0.14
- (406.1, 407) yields 0.13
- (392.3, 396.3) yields 0.48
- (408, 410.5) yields -0.07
